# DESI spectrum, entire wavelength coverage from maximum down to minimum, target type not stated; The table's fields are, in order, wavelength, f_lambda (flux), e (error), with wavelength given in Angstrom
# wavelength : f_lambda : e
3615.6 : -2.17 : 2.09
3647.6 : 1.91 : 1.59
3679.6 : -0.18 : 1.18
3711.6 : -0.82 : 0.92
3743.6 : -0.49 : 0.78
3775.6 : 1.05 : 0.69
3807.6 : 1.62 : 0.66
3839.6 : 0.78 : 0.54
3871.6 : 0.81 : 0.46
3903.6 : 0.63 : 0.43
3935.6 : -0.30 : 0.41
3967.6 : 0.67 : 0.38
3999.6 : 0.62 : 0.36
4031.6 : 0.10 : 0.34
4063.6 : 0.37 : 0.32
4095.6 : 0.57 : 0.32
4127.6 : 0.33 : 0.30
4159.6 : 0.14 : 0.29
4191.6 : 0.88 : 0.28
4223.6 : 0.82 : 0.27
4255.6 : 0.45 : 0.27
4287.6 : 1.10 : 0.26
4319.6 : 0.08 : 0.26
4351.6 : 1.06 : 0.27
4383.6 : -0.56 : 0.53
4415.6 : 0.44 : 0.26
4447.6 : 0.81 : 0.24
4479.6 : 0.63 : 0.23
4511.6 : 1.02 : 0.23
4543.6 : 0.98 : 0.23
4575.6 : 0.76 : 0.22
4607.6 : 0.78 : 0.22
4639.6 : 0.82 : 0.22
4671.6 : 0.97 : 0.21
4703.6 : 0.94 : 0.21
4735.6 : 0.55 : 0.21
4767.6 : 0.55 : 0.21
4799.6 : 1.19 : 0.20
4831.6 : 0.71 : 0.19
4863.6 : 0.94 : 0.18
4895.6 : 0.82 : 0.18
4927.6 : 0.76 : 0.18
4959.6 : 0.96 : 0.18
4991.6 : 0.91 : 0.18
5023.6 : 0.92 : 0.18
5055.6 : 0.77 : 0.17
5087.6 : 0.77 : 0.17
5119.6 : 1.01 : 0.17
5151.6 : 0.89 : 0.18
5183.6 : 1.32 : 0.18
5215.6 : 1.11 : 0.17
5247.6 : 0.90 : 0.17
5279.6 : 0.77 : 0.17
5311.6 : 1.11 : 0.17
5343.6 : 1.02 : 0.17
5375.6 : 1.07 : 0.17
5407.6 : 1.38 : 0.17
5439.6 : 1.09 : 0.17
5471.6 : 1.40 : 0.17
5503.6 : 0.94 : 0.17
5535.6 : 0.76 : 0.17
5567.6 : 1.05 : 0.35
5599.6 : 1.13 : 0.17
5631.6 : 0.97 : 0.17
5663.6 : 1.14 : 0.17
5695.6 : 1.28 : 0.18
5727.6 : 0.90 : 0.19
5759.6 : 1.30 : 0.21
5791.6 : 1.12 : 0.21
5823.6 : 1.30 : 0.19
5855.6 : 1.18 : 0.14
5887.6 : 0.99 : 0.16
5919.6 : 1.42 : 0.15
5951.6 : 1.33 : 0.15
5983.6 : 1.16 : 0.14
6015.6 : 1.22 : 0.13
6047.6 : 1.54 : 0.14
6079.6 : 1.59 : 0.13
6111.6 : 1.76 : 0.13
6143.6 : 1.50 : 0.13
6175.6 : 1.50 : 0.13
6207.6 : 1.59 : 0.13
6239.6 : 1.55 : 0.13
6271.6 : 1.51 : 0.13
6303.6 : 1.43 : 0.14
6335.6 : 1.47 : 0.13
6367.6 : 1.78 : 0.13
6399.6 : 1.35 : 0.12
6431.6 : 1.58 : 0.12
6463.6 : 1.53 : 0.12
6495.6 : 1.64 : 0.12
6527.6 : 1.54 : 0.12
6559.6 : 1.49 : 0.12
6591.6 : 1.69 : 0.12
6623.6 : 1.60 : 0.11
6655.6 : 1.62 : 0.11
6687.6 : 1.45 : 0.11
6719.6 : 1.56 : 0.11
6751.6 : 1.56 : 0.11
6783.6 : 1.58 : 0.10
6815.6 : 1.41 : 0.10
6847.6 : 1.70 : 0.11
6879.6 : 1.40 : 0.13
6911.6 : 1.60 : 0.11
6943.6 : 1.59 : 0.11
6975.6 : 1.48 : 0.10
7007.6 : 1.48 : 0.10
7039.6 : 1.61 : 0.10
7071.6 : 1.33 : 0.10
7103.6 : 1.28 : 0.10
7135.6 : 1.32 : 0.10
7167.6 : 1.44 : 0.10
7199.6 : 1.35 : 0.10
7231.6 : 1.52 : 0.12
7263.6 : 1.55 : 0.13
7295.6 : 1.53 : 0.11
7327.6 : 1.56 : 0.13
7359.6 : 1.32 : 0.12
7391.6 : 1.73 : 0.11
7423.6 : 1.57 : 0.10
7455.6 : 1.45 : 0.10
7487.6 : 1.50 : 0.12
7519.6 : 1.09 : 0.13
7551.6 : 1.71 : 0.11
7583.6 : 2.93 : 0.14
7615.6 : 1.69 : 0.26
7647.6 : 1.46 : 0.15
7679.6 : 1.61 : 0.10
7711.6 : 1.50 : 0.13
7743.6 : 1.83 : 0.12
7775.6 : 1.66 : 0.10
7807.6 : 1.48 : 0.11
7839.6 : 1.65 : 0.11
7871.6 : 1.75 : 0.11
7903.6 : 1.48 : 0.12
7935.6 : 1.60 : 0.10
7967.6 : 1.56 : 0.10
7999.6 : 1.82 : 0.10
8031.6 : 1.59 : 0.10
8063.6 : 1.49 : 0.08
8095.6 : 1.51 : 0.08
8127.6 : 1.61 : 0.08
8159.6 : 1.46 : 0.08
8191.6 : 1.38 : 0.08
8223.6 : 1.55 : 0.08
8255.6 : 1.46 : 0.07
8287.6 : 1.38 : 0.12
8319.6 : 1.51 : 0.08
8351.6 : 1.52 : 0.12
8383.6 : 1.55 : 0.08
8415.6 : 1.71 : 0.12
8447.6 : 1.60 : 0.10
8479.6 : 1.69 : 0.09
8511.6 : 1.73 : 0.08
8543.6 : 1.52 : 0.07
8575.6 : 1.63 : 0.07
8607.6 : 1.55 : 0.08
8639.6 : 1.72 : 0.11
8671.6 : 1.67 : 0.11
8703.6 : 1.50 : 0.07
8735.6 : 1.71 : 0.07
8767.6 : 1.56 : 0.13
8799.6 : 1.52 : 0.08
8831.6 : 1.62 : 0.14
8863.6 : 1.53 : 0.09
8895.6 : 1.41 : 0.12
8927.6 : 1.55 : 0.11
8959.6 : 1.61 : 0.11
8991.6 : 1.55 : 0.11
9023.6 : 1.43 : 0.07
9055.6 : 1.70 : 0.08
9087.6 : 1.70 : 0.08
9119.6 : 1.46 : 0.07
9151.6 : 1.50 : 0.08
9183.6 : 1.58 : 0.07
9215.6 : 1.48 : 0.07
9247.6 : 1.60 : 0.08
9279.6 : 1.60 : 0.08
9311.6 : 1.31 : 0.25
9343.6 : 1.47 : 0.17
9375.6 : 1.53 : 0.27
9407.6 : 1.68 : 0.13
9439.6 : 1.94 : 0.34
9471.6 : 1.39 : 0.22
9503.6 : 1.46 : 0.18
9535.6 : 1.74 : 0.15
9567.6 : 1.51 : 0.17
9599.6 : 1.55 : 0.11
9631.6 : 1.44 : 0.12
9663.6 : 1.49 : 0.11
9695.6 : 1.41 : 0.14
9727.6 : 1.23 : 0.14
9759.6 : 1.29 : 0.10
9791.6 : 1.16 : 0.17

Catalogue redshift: 0.15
